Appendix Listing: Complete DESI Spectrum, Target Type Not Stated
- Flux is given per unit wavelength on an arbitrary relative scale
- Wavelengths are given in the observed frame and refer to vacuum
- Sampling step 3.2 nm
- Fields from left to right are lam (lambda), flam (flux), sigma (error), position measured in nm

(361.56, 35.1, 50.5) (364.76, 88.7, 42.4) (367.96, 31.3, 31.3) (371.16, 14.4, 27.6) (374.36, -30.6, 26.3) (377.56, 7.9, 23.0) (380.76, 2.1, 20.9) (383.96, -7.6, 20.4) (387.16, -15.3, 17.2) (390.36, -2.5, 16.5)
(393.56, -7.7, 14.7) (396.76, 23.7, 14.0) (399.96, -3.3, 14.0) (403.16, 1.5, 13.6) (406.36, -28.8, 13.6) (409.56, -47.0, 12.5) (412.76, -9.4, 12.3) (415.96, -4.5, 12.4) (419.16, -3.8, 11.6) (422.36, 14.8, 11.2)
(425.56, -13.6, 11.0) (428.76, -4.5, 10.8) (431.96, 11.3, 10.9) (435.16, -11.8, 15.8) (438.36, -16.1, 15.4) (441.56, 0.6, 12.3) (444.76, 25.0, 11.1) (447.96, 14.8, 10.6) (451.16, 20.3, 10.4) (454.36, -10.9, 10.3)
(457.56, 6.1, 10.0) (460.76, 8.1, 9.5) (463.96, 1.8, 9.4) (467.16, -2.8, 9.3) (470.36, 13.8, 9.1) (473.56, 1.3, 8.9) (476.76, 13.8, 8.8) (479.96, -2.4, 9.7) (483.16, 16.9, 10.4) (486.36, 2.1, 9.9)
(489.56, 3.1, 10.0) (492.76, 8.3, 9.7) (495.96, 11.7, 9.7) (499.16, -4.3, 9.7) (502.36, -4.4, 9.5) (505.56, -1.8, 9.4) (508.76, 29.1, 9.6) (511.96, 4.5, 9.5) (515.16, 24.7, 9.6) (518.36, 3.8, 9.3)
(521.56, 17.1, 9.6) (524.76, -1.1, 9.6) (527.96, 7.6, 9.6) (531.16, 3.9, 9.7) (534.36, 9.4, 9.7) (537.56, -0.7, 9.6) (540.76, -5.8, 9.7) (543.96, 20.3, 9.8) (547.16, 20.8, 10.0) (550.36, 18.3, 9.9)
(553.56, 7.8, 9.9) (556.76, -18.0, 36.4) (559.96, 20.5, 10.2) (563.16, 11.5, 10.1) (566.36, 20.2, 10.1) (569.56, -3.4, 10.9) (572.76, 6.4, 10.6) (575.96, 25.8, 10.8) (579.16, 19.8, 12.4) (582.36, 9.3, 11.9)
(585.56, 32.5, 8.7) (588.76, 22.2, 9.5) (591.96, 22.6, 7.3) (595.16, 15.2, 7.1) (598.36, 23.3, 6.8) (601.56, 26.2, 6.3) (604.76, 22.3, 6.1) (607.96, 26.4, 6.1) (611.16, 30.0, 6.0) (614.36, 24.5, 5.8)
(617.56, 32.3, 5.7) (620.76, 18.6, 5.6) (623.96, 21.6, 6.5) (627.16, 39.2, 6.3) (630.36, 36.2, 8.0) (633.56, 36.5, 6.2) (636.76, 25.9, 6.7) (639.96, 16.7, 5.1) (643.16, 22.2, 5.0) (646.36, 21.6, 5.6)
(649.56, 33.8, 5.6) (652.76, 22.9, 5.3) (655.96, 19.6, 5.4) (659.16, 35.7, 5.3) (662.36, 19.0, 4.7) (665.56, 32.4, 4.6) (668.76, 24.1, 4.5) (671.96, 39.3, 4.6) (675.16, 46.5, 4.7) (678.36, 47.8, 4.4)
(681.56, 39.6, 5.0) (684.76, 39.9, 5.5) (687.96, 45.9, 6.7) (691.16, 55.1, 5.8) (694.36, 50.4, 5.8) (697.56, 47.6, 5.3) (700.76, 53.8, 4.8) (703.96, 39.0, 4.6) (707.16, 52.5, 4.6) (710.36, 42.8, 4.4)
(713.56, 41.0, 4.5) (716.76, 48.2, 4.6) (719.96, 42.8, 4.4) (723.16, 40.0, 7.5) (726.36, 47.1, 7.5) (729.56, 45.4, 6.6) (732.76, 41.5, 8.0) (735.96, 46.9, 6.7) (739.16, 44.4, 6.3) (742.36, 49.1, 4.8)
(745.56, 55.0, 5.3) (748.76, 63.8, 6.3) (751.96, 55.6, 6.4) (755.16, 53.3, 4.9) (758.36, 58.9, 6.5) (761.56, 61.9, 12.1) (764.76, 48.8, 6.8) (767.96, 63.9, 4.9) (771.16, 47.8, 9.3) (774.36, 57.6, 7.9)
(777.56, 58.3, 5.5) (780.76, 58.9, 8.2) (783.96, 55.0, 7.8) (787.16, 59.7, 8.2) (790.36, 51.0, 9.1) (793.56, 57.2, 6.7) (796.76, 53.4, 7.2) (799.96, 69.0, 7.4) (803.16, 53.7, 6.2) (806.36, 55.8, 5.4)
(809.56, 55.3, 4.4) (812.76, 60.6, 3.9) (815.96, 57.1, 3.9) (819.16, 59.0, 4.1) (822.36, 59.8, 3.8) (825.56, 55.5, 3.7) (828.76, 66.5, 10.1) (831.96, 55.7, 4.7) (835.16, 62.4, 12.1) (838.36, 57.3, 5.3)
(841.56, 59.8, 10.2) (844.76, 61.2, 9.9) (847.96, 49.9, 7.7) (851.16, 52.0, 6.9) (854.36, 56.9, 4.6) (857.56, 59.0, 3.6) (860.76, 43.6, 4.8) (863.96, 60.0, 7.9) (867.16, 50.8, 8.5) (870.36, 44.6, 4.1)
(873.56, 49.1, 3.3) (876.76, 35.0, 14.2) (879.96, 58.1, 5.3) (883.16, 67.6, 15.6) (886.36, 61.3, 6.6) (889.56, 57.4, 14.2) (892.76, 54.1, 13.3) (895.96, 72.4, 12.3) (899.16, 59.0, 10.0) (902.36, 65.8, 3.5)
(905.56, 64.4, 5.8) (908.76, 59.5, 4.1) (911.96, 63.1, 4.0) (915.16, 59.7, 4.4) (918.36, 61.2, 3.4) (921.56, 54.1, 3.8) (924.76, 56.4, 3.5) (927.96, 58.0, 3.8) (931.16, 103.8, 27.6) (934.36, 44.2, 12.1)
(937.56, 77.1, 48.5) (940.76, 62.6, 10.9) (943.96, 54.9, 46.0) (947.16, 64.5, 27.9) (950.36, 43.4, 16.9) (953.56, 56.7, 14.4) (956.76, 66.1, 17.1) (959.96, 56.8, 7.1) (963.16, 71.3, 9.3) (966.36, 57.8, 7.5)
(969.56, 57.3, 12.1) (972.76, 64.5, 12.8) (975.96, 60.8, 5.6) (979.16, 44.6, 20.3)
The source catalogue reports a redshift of 0.682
